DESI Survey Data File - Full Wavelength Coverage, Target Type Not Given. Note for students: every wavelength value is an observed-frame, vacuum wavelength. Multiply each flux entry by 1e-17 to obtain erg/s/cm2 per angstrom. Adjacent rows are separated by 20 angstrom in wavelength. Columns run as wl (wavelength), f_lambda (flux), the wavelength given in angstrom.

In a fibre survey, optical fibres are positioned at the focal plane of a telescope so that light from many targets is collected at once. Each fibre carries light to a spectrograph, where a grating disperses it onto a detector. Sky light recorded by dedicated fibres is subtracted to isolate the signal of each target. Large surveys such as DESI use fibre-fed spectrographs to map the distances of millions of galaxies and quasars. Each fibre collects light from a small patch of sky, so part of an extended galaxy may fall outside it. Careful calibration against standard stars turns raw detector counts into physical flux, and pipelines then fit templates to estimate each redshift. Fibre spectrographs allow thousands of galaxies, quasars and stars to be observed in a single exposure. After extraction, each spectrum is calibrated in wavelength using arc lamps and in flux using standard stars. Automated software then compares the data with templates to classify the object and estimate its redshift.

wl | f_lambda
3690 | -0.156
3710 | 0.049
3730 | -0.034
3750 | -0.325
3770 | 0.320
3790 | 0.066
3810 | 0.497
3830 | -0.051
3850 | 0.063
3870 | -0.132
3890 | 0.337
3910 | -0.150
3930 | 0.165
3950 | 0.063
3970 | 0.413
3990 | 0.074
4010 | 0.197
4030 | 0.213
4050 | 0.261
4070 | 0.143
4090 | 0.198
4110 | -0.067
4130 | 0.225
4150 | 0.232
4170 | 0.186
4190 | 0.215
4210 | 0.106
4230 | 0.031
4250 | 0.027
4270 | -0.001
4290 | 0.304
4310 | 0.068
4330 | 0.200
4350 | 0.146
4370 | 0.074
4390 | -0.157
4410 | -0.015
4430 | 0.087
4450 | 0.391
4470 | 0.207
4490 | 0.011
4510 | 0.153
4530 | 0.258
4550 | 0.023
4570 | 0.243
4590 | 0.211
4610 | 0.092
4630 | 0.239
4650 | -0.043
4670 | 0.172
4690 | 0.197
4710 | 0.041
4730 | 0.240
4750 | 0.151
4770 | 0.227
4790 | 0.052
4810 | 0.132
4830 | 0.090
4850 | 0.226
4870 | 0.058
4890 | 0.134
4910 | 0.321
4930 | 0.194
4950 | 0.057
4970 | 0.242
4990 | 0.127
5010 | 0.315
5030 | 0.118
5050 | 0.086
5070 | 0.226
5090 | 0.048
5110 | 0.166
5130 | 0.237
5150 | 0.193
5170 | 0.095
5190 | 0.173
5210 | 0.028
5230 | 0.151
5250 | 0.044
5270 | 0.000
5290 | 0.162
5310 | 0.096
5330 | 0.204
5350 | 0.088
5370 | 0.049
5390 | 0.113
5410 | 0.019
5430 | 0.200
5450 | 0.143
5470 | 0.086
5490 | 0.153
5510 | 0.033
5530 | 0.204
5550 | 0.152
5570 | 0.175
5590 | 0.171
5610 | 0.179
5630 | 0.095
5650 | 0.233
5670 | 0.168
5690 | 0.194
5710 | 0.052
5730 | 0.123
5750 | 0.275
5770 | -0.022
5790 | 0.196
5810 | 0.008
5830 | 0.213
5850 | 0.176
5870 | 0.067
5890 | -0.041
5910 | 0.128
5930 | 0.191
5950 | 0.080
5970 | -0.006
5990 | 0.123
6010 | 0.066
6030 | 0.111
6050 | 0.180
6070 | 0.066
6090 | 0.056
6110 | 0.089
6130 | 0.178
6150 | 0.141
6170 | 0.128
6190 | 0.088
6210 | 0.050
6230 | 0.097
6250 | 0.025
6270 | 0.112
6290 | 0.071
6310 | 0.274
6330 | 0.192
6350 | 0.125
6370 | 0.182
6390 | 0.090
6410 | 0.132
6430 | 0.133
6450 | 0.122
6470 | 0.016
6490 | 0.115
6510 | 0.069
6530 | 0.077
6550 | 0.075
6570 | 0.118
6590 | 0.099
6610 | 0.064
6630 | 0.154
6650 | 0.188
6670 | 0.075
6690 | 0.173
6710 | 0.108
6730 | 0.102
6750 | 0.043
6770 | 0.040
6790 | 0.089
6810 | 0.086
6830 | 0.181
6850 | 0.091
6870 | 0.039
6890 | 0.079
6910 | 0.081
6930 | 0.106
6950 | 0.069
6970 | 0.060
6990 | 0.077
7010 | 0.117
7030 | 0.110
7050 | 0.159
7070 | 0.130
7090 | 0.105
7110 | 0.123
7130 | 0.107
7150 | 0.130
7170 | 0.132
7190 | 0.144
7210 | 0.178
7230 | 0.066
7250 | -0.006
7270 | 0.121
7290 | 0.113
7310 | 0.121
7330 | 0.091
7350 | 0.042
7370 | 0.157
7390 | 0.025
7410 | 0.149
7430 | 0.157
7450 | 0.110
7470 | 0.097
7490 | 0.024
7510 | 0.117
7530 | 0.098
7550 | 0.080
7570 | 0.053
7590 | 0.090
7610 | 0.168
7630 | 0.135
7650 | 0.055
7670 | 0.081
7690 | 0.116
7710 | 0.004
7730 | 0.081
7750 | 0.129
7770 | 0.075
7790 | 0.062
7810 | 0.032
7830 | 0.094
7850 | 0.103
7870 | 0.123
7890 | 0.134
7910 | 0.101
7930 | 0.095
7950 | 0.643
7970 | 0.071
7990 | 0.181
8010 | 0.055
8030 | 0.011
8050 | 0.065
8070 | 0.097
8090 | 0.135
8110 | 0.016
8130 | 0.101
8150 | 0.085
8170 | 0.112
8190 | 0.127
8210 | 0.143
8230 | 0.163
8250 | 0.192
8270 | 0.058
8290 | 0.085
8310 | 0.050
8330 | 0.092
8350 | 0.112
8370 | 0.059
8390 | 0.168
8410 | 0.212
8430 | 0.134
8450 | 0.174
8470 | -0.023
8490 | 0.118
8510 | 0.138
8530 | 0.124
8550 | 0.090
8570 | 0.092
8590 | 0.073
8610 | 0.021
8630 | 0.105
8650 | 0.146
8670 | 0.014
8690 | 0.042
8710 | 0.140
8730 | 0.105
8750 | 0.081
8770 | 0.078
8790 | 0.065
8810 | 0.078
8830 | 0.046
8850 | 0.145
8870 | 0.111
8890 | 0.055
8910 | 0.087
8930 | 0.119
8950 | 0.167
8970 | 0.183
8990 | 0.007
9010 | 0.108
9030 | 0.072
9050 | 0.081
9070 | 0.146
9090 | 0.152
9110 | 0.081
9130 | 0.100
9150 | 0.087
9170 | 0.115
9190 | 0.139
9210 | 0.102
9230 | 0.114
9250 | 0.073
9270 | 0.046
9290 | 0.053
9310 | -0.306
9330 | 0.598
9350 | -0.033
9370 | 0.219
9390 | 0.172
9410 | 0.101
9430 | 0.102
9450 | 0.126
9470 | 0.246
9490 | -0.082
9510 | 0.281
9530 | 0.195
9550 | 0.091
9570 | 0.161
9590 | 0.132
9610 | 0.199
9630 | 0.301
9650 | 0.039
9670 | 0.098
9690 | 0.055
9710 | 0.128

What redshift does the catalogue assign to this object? 1.13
